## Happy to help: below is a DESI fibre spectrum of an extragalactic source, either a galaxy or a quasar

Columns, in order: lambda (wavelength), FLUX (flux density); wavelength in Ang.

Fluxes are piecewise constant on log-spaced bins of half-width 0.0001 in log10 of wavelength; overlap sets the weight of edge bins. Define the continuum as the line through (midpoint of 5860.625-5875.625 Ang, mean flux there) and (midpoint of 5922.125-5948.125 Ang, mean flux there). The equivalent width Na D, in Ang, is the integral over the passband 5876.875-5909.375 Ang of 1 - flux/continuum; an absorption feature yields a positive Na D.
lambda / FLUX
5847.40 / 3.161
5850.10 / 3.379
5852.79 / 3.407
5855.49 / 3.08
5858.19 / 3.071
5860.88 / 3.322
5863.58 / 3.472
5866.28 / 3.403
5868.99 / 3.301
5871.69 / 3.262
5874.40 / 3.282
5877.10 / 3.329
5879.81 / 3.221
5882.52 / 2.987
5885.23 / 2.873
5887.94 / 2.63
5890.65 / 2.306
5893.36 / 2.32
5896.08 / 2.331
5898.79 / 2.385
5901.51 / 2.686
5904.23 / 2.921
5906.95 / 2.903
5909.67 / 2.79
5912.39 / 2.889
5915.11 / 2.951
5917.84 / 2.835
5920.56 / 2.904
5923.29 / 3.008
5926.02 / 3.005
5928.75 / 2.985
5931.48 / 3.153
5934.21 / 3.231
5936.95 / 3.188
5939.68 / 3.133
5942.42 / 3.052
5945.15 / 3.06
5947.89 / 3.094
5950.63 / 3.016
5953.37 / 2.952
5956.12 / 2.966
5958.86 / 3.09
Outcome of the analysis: 5.3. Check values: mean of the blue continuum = 3.34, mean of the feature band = 2.72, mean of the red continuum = 3.09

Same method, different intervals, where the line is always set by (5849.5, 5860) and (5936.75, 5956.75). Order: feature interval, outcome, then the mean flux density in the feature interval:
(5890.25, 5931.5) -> 4.6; 2.77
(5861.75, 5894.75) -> 1.6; 3.03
